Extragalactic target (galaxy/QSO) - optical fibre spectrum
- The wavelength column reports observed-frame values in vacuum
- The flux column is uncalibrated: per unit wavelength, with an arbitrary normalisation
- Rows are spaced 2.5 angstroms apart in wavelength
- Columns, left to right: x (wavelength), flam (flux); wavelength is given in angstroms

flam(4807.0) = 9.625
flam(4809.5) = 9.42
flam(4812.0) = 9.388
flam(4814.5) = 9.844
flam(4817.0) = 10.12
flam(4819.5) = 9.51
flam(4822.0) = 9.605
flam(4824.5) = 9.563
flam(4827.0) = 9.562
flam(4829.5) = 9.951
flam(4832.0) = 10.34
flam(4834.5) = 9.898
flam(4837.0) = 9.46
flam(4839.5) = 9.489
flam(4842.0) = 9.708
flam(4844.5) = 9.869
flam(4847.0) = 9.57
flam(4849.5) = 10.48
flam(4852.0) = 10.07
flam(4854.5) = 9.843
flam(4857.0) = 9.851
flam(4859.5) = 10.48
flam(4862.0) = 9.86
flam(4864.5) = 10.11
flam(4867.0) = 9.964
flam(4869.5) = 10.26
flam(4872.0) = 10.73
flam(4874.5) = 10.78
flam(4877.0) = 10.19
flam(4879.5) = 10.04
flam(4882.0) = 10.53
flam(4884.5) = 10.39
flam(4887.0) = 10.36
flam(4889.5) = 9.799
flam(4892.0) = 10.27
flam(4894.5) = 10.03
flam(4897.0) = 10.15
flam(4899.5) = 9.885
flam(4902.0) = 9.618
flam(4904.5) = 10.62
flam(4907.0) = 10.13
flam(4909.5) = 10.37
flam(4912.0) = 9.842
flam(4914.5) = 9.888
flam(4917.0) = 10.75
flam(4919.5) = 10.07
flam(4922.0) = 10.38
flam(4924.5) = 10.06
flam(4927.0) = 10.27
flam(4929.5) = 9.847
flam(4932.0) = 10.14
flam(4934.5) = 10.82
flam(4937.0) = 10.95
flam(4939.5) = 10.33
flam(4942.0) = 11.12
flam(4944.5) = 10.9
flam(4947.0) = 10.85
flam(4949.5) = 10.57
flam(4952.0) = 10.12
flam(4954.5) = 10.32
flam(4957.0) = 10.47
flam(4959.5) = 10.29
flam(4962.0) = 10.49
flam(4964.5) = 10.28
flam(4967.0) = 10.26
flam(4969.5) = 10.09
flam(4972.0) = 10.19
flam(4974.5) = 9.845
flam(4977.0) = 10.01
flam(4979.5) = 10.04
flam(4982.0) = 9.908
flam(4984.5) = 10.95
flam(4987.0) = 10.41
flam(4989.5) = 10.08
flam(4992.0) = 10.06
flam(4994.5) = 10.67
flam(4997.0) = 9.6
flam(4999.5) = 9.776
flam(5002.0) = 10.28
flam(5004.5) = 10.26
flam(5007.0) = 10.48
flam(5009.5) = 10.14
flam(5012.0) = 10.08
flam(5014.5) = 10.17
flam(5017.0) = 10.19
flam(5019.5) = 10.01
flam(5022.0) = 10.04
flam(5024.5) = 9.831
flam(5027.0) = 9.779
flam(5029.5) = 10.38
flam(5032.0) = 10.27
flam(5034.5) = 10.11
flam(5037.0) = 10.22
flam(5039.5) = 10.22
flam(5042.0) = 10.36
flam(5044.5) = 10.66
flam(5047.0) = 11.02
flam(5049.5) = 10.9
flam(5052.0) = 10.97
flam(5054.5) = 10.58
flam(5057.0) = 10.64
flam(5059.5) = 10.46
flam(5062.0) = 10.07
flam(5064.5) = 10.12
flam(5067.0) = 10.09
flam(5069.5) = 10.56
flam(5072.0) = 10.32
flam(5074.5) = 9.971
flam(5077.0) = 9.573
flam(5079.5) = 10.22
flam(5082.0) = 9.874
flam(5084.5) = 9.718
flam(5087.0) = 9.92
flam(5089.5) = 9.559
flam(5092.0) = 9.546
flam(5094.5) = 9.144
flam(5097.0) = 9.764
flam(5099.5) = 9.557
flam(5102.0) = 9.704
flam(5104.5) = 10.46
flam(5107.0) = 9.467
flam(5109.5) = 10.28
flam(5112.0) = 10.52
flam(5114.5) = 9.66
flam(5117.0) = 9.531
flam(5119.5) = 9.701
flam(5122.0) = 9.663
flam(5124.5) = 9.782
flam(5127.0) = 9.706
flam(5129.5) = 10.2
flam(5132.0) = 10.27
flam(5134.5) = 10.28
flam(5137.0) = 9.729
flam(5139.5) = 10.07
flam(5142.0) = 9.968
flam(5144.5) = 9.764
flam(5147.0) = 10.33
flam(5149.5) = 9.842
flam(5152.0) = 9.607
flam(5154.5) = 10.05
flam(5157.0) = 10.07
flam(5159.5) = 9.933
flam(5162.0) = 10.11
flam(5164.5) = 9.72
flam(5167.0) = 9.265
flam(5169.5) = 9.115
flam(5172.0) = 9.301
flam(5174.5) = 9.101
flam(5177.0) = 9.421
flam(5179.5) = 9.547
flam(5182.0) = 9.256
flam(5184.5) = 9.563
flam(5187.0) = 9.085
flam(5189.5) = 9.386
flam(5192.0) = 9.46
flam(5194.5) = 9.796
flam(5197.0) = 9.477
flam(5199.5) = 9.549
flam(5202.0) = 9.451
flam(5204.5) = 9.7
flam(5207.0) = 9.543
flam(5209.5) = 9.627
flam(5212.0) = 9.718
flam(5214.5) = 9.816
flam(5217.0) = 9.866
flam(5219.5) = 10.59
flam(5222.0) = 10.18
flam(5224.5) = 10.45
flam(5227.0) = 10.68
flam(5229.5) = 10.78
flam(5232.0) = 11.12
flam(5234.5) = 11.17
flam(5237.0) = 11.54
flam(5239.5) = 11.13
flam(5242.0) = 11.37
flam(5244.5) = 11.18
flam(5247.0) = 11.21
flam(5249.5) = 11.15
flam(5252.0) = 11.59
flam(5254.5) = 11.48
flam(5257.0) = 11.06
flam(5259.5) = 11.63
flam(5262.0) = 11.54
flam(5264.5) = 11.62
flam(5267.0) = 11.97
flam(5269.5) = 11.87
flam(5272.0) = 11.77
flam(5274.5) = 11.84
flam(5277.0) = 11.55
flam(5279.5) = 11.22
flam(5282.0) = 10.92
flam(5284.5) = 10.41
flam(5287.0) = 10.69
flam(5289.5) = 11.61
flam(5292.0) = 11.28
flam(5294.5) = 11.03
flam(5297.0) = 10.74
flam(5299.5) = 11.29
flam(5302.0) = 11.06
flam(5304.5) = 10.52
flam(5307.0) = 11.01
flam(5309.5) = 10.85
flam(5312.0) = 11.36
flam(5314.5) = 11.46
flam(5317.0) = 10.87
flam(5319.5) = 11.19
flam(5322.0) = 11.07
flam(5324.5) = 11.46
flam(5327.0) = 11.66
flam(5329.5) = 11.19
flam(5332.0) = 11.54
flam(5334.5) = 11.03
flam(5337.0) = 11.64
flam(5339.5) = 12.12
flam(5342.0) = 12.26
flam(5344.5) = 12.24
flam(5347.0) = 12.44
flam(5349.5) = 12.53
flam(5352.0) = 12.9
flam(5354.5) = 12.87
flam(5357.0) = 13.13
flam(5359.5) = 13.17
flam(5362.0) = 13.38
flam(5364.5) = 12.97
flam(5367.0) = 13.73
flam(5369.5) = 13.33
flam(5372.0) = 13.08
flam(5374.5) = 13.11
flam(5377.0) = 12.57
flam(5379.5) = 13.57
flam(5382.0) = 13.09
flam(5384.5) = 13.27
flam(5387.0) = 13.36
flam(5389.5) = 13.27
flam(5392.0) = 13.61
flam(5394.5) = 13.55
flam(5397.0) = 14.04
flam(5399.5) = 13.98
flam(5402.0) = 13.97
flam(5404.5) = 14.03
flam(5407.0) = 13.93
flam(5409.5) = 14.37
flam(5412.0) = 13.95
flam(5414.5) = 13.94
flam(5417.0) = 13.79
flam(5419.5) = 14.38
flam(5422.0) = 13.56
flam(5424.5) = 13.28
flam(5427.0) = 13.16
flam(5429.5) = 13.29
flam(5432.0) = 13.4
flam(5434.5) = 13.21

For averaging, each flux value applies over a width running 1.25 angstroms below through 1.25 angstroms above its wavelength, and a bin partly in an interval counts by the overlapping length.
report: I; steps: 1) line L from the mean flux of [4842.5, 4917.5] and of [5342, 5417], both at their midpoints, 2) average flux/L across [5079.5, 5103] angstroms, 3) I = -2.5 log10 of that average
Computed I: 0.19 mag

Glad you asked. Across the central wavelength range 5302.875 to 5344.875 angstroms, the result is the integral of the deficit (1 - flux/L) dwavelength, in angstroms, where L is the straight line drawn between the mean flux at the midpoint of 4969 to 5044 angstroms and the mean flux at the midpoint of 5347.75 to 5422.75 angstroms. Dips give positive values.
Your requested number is 5.12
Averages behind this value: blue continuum 10.2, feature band 11.4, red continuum 13.5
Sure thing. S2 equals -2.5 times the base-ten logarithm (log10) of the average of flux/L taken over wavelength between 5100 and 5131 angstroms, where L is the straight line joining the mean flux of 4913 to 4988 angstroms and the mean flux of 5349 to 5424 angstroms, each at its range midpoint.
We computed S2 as 0.17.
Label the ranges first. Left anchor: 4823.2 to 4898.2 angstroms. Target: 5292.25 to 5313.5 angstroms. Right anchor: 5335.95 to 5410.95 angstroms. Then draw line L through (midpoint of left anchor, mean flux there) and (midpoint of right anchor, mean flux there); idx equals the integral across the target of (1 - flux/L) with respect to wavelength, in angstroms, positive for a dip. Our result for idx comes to 2.9 angstroms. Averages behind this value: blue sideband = 10.1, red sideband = 13.2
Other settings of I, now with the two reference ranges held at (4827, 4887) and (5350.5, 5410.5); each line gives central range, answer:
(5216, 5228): 0.196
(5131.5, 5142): 0.179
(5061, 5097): 0.162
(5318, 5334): 0.155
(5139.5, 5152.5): 0.198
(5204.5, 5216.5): 0.262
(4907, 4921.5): 0.027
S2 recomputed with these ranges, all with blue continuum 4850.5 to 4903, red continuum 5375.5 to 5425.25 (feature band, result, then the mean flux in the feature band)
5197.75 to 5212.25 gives 0.28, 9.59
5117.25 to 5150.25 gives 0.19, 9.94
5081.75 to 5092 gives 0.19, 9.73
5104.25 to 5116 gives 0.17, 10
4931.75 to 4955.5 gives 0.00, 10.6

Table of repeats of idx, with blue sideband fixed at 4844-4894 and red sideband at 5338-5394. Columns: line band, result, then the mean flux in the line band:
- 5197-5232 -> 6.1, 10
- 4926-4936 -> 0.2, 10.3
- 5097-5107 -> 1.4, 9.83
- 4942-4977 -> 1.0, 10.4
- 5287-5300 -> 1.5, 11.1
